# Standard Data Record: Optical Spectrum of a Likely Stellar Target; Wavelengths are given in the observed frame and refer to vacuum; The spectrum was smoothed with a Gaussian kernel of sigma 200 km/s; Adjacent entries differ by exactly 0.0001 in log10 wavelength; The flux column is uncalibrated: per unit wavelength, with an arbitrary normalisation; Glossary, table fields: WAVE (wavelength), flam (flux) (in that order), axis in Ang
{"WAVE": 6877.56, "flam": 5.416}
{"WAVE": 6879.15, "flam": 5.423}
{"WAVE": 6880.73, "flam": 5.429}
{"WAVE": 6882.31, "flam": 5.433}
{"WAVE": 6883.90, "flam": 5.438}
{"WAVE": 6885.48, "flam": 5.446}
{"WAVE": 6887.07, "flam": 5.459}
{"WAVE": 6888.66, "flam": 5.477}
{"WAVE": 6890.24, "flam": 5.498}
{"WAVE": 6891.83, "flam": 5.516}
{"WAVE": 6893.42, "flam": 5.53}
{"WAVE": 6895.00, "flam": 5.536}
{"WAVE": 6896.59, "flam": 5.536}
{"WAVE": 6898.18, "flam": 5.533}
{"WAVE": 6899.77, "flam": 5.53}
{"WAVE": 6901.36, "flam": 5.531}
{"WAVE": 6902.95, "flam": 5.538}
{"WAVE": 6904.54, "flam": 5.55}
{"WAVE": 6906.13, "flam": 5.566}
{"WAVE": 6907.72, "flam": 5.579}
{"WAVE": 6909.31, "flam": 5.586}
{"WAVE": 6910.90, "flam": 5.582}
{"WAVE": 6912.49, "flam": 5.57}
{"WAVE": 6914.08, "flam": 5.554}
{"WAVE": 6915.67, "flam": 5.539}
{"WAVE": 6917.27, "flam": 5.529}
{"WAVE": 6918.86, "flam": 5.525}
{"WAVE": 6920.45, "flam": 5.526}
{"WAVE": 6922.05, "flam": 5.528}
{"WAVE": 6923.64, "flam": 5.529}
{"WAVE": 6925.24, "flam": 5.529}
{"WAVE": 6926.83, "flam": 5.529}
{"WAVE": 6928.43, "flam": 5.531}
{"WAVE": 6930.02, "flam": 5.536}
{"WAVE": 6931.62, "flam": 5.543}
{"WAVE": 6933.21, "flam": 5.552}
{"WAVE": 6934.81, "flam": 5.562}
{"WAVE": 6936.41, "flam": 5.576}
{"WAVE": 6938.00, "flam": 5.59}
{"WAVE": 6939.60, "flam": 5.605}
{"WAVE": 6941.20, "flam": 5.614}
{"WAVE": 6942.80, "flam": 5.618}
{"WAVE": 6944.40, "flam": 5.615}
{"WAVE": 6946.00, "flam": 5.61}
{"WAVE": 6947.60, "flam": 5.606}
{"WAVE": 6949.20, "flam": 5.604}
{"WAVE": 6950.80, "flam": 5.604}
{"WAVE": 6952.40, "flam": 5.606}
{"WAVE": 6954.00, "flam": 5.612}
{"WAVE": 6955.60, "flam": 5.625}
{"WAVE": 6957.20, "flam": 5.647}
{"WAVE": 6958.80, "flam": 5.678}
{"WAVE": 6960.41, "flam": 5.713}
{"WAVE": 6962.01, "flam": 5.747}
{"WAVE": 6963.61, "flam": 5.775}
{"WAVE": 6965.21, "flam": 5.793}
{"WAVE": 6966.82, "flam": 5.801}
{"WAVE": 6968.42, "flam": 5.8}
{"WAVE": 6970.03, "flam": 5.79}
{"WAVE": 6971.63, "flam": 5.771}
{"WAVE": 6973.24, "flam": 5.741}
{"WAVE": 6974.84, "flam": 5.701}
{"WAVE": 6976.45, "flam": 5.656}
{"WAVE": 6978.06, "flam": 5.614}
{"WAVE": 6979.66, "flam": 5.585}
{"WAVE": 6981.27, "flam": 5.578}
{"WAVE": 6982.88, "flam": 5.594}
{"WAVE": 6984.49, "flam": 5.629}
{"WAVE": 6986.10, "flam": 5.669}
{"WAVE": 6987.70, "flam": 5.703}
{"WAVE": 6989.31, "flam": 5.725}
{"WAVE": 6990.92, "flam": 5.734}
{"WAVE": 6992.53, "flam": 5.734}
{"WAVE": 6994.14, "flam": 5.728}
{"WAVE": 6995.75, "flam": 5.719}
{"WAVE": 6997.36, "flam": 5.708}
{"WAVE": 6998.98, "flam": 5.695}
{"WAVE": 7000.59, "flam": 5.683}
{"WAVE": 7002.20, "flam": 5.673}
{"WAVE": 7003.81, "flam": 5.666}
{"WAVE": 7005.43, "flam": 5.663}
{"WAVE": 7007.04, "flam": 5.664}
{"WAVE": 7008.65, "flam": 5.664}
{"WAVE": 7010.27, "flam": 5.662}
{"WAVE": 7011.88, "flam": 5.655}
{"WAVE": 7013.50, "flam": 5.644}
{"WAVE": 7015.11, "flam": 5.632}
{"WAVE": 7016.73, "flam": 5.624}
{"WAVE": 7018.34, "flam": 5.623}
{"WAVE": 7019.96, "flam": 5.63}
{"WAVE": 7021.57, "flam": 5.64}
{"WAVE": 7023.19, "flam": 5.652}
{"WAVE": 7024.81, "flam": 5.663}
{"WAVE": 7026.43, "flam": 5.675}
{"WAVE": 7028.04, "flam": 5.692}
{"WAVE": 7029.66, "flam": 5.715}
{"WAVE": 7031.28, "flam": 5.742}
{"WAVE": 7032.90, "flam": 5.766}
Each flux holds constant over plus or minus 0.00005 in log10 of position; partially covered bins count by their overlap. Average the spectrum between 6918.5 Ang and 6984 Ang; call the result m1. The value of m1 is 5.63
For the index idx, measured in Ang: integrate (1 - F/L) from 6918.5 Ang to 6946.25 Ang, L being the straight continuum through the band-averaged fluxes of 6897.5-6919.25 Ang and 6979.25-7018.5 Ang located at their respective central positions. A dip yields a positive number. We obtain 0.10 Ang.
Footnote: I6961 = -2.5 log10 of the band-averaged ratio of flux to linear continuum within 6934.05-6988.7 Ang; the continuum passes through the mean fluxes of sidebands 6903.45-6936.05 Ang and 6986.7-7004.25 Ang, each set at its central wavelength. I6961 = 0.00 mag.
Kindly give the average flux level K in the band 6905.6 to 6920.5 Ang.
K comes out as 5.56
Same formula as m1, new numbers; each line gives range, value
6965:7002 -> 5.7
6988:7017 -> 5.68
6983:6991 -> 5.68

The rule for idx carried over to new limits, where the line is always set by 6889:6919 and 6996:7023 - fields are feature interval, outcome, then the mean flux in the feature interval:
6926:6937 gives 0.1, 5.55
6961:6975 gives -0.4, 5.77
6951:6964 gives -0.2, 5.67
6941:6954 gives 0.0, 5.61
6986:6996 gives -0.1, 5.72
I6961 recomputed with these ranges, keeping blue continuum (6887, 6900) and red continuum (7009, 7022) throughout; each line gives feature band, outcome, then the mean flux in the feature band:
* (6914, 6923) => 0.00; 5.53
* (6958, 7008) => -0.02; 5.7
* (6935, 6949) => -0.01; 5.6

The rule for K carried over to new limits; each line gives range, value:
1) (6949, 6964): 5.66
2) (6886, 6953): 5.55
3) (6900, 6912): 5.56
